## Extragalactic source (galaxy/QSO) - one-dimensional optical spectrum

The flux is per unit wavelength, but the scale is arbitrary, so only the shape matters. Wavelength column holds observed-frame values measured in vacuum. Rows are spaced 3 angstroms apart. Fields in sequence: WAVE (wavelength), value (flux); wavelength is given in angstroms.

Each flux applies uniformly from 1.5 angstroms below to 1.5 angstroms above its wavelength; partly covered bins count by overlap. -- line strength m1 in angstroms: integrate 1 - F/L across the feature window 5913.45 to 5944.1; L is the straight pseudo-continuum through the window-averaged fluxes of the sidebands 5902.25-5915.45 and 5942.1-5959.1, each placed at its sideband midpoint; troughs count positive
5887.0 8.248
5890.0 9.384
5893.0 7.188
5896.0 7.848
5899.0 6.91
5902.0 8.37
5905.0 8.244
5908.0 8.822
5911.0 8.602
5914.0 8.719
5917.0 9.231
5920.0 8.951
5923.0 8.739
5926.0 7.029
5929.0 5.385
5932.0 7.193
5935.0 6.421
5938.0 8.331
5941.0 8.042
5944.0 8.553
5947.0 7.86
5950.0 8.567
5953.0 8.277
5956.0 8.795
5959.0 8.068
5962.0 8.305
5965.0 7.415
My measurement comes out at 2.4 angstroms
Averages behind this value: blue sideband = 8.57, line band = 7.81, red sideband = 8.37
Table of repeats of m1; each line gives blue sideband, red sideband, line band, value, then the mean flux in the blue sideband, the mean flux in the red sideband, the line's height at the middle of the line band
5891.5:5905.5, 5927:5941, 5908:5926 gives -3.4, 7.67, 6.97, 7.31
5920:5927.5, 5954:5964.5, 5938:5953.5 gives -0.1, 8.1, 8.29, 8.22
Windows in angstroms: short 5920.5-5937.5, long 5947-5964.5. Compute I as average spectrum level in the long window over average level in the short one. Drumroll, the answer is 1.16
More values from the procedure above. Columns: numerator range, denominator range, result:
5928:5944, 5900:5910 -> 0.86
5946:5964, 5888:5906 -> 1.04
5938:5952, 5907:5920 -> 0.93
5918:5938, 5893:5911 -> 0.92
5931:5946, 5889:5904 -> 0.98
